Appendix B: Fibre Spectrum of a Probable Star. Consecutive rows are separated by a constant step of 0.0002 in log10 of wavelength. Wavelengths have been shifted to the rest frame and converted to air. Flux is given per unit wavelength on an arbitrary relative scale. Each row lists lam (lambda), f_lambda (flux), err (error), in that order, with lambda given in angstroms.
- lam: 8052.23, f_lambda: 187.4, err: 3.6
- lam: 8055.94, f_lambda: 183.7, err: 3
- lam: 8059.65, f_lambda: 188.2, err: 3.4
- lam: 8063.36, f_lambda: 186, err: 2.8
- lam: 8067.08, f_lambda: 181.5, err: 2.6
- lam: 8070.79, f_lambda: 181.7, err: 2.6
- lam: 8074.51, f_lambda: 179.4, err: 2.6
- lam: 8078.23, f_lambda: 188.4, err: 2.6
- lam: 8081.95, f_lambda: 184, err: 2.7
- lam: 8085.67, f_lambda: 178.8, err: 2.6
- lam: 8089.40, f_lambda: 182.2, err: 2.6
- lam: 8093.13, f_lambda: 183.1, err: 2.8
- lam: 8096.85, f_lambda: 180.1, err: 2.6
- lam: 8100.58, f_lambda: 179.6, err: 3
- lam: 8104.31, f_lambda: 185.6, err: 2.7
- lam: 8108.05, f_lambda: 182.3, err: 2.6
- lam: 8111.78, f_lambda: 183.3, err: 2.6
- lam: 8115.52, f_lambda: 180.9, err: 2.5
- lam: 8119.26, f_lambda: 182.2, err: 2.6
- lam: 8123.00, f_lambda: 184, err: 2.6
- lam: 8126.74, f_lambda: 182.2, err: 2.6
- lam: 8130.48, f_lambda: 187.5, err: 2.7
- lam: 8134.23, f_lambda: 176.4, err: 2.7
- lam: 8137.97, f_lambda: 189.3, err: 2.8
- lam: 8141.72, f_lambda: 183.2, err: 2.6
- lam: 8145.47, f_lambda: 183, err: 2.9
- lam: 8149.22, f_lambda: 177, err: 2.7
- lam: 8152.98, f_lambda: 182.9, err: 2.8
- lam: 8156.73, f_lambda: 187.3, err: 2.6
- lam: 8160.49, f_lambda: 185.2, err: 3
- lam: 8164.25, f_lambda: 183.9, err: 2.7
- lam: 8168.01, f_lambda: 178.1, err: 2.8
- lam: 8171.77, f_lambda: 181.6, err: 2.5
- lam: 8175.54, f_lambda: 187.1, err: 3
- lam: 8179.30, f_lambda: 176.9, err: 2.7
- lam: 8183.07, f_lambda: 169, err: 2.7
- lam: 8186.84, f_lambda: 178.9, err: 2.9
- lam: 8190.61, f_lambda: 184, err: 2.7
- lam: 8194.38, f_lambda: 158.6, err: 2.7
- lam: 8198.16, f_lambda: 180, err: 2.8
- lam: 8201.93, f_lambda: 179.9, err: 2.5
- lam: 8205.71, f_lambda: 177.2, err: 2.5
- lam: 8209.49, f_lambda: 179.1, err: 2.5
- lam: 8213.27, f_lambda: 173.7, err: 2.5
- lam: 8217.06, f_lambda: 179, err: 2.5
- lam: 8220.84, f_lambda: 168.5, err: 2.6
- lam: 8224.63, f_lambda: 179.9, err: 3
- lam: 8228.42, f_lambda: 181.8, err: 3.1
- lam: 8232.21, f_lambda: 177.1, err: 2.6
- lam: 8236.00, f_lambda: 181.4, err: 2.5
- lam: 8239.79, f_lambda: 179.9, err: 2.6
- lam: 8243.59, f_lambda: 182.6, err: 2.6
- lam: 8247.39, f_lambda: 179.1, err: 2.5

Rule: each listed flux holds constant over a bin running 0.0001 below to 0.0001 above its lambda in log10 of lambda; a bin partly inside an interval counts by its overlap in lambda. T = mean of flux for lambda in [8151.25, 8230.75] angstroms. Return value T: 179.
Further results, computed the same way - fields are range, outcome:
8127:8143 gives 184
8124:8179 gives 183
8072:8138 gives 183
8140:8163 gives 183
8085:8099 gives 181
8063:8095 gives 183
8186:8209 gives 177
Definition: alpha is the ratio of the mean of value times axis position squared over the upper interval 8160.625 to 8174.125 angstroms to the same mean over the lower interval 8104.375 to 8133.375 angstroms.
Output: 1.01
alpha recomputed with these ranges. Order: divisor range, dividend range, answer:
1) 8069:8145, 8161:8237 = 1.00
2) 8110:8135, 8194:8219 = 0.99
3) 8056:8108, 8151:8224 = 1.00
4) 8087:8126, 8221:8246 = 1.02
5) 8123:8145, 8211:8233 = 0.98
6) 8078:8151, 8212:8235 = 1.00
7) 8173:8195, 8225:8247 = 1.03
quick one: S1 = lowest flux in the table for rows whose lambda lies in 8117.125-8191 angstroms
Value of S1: 169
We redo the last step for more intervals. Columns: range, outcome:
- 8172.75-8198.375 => 158.6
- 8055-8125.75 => 178.8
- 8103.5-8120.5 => 180.9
